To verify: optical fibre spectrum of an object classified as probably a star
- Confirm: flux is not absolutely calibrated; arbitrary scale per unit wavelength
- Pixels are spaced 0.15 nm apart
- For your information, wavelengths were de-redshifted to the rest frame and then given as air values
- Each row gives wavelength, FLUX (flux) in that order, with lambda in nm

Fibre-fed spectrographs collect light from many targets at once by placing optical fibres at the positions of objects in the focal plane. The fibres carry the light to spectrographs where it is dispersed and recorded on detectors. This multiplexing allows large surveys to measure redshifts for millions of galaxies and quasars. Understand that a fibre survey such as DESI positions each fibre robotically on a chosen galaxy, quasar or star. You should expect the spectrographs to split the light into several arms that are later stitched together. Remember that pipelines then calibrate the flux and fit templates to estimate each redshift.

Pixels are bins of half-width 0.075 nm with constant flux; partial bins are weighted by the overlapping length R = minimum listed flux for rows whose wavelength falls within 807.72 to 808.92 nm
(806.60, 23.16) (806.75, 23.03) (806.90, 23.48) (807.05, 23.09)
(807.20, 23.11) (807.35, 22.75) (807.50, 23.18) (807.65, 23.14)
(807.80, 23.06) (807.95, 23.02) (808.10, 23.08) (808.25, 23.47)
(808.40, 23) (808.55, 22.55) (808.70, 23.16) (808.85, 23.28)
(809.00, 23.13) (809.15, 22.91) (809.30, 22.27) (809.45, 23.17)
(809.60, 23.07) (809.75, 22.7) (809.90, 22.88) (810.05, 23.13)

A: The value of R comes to 22.55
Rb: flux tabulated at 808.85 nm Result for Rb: 23.28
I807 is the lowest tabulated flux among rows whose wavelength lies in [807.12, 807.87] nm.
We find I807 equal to 22.75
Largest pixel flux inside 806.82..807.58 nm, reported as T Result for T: 23.48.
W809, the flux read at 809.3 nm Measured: 22.27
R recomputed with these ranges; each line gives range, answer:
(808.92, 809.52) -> 22.27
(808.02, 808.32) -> 23.08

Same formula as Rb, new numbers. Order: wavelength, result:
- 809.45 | 23.17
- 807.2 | 23.11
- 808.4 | 23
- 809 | 23.13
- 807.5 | 23.18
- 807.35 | 22.75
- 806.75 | 23.03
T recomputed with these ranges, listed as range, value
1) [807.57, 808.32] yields 23.47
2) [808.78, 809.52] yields 23.28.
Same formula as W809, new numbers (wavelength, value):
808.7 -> 23.16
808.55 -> 22.55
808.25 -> 23.47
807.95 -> 23.02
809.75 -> 22.7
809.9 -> 22.88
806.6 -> 23.16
